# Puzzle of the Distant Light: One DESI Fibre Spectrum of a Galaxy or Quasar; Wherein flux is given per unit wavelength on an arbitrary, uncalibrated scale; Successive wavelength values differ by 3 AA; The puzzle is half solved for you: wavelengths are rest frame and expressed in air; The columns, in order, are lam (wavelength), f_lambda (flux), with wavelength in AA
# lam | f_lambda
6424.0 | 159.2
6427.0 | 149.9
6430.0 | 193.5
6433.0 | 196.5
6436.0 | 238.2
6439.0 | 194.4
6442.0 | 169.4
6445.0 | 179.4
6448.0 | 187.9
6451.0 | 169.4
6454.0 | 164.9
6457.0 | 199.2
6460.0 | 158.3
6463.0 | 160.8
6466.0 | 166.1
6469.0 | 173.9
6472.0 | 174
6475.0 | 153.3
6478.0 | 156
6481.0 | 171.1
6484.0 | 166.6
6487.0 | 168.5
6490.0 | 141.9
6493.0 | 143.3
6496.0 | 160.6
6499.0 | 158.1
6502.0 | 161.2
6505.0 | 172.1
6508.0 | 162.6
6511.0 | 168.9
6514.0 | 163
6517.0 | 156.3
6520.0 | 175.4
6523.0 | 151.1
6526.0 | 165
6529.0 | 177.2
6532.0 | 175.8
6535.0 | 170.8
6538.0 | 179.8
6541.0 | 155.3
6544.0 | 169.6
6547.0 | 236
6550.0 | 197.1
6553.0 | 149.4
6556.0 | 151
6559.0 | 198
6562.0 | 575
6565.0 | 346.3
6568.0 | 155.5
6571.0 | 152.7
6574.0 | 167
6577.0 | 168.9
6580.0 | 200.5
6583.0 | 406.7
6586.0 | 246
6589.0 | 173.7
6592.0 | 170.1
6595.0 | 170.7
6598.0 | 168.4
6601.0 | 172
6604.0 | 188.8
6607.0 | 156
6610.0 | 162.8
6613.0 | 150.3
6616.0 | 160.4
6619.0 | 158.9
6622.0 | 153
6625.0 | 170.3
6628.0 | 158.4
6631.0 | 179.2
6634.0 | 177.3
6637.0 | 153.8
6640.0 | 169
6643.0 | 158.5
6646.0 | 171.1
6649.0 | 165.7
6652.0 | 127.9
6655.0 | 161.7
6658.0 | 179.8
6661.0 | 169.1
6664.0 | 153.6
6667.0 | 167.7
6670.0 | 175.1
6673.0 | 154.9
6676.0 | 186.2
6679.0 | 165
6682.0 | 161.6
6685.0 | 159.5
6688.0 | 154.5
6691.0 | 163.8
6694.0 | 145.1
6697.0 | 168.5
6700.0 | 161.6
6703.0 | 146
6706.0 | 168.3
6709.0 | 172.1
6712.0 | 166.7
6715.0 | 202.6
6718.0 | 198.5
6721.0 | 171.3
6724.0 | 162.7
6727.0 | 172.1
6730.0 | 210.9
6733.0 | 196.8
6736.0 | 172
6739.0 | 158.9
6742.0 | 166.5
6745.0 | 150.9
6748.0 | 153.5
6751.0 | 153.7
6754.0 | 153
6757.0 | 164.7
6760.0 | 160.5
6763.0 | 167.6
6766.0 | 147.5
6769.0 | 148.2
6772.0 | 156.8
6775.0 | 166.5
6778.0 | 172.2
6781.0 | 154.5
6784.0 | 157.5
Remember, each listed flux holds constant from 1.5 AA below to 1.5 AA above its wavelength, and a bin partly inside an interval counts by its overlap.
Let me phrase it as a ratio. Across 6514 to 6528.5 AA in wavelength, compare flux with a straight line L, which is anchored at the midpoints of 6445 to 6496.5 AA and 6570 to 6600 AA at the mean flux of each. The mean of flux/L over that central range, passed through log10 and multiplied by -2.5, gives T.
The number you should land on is 0.12 mag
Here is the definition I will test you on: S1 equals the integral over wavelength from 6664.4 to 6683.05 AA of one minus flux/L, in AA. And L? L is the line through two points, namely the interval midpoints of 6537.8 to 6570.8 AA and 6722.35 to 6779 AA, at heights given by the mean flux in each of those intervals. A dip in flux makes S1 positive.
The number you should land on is 2.1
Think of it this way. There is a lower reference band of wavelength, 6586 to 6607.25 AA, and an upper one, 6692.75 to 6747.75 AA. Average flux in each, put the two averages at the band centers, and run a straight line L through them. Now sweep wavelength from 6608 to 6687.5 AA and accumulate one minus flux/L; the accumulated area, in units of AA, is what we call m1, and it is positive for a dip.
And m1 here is 5.3 AA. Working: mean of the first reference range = 178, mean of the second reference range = 171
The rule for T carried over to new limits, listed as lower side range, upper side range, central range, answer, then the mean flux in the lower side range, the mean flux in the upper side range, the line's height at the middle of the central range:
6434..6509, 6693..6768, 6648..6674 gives 0.04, 170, 168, 168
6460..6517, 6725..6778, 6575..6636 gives -0.13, 162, 165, 163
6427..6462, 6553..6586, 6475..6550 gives 0.29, 185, 247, 219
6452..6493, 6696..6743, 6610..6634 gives 0.05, 165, 175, 171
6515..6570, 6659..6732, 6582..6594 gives -0.23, 204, 169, 194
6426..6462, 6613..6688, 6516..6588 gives -0.21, 184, 164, 173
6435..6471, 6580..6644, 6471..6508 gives 0.12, 179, 182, 180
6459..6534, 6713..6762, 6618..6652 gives 0.03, 163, 172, 168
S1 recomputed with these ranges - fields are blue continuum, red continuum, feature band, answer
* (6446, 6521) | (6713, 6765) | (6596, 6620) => 0.5 AA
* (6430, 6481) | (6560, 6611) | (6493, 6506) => 2.2 AA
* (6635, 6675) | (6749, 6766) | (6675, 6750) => -4.1 AA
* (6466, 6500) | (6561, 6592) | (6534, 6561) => 4.4 AA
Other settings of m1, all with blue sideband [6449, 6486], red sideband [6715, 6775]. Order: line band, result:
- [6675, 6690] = 0.3 AA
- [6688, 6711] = 1.0 AA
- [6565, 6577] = -1.1 AA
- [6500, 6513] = 0.2 AA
